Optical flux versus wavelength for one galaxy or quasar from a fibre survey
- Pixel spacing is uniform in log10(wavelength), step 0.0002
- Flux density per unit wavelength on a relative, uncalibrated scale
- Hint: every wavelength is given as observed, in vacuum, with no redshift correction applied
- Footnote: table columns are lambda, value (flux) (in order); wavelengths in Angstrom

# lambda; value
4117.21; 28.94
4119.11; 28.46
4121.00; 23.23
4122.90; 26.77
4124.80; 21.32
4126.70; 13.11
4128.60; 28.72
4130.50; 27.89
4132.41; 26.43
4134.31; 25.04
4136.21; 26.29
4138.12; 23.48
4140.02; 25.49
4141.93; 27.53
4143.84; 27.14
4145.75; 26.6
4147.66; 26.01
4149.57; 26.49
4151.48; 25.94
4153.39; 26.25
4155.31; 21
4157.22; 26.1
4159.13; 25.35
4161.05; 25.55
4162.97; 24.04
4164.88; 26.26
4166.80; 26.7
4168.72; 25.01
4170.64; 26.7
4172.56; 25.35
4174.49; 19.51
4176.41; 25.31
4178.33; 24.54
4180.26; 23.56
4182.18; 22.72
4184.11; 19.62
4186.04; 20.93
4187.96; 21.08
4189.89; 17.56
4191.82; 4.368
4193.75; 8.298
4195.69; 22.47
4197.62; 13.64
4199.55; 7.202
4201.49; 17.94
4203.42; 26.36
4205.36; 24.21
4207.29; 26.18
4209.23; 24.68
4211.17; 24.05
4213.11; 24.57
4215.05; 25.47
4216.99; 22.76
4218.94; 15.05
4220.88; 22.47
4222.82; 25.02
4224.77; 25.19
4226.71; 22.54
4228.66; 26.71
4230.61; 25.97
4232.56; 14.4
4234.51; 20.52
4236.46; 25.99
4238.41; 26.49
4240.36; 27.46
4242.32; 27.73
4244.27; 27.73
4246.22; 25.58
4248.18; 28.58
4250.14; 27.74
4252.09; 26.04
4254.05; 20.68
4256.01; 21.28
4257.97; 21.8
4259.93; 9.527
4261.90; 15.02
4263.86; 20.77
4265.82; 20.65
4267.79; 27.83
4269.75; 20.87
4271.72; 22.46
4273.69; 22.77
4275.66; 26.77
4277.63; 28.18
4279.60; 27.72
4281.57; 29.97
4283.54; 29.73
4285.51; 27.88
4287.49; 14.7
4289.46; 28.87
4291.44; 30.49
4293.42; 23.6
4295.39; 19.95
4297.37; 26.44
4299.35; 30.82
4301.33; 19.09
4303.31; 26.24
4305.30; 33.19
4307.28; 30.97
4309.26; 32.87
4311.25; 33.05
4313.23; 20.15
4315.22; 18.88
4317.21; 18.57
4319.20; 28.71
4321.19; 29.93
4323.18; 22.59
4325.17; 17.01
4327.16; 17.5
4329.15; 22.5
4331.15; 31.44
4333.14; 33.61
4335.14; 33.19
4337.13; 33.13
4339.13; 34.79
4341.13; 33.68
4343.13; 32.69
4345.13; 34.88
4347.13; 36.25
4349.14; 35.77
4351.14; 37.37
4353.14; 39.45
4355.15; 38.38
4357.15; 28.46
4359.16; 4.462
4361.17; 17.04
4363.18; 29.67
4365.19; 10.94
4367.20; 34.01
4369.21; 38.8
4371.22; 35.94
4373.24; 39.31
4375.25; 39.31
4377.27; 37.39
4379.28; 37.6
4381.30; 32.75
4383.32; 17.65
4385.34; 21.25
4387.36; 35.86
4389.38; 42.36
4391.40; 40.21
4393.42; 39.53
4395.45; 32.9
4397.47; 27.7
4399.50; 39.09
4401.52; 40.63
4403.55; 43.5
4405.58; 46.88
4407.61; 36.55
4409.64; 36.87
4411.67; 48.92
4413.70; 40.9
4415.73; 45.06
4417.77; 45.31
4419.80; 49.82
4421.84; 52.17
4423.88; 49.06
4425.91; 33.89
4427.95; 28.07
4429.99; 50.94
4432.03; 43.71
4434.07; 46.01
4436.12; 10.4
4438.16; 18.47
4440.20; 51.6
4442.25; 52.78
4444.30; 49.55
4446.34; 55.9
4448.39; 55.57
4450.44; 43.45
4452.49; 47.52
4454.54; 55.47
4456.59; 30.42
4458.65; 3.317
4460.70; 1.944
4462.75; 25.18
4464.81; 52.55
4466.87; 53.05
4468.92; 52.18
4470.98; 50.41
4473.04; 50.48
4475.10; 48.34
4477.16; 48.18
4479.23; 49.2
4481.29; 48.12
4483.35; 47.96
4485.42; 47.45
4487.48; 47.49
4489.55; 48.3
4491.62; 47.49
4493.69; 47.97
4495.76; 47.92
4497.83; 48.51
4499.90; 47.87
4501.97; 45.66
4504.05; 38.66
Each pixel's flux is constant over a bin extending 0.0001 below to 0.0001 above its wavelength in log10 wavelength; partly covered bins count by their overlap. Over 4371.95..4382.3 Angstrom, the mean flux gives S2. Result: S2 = 37.2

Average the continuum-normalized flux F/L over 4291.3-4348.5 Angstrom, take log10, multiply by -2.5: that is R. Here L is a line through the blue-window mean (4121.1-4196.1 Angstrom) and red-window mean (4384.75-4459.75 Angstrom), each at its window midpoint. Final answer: 0.21 mag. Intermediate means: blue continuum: 23.4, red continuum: 40.4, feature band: 27.8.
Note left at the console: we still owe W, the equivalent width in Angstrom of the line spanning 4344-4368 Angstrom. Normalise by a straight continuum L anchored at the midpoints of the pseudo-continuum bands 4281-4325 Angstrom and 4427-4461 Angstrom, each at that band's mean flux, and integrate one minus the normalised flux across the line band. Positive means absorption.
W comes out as 1.40 Angstrom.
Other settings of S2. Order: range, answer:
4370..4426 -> 39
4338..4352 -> 35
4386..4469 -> 40.2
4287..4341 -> 26.6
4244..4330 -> 24.4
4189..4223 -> 19.5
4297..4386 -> 29.1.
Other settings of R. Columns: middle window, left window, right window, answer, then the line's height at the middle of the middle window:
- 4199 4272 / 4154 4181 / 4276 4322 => 0.12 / 25.6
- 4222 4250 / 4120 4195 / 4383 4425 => 0.15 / 28.7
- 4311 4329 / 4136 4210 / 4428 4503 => 0.42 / 33.1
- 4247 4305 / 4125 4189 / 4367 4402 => 0.24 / 30.1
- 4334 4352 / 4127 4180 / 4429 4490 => 0.05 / 36.2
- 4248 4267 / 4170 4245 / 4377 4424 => 0.24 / 26.3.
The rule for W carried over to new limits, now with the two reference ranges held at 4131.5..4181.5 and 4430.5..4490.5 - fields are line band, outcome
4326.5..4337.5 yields 2.09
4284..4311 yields 5.33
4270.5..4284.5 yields 2.40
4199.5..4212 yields 2.48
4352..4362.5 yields 3.11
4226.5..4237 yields 2.49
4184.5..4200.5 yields 7.42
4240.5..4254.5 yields 1.79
